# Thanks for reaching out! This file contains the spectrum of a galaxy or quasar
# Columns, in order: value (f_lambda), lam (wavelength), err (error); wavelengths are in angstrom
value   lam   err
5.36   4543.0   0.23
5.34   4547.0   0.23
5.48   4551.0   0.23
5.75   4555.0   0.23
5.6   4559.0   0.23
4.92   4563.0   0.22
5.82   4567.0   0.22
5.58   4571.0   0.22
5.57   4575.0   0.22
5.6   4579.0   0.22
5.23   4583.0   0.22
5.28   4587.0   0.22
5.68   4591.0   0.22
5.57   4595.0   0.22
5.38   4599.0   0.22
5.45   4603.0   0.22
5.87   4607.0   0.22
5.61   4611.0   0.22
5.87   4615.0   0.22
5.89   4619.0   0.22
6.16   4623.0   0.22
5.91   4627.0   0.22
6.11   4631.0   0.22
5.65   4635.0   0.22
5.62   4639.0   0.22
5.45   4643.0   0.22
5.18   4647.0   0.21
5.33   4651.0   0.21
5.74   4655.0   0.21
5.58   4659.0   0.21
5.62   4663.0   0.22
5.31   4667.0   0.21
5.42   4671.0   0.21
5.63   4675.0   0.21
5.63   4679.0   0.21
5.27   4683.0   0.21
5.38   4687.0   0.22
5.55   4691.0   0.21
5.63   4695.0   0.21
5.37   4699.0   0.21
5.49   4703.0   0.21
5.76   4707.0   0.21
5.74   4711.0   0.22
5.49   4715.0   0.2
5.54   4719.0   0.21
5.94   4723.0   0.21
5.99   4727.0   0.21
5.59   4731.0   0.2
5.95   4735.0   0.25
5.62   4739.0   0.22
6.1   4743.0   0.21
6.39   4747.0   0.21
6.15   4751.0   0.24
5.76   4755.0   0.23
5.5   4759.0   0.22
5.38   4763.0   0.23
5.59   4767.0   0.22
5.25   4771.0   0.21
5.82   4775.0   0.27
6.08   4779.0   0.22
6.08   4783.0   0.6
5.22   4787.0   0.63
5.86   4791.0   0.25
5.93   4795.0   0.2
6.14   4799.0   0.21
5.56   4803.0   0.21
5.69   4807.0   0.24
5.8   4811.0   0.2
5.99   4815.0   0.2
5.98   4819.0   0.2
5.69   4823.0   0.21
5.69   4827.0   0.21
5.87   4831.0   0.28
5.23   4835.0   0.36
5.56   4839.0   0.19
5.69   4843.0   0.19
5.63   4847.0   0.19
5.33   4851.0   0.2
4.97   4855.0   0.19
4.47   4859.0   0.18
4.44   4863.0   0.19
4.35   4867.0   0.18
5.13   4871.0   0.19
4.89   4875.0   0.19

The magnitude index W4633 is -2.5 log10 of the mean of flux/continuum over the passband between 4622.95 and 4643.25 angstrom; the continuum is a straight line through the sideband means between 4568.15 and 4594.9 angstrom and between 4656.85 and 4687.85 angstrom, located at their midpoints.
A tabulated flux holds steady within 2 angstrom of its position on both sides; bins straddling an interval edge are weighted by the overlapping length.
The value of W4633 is -0.06 mag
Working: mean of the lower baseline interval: 5.51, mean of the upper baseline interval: 5.48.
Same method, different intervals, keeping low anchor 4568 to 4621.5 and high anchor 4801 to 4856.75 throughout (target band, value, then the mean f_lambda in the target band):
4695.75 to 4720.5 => 0.01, 5.57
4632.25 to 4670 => 0.02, 5.51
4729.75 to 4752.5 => -0.07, 5.98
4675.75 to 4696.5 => 0.02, 5.5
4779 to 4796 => -0.03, 5.8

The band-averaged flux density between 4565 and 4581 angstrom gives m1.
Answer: 5.64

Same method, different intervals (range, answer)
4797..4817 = 5.84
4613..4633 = 5.99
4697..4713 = 5.59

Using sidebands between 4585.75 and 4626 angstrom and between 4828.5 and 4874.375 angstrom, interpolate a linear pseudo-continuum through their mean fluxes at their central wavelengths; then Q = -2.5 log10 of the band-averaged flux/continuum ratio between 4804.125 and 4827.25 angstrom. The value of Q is -0.114 mag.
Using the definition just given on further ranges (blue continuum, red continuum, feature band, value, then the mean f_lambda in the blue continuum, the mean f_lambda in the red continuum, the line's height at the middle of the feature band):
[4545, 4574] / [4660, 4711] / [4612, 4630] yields -0.08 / 5.5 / 5.52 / 5.51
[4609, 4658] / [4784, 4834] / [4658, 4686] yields 0.05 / 5.71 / 5.78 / 5.72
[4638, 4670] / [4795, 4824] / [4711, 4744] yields -0.02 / 5.47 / 5.85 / 5.65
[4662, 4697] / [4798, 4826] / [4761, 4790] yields 0.02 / 5.49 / 5.82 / 5.73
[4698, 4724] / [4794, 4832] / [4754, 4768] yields 0.03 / 5.62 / 5.83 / 5.72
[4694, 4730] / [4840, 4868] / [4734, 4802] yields -0.08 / 5.66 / 5.03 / 5.41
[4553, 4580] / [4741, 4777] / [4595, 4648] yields -0.02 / 5.55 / 5.77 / 5.61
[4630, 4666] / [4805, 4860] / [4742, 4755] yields -0.11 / 5.56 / 5.56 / 5.56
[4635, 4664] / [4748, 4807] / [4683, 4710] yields 0.02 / 5.51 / 5.75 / 5.6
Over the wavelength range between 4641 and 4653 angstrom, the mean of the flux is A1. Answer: 5.32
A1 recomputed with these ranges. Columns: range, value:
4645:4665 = 5.49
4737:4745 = 5.86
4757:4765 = 5.44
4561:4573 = 5.44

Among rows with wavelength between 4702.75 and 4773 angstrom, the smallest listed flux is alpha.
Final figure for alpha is 5.25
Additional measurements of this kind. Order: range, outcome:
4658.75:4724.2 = 5.27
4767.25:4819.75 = 5.22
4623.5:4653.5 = 5.18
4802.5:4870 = 4.35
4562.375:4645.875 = 4.92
